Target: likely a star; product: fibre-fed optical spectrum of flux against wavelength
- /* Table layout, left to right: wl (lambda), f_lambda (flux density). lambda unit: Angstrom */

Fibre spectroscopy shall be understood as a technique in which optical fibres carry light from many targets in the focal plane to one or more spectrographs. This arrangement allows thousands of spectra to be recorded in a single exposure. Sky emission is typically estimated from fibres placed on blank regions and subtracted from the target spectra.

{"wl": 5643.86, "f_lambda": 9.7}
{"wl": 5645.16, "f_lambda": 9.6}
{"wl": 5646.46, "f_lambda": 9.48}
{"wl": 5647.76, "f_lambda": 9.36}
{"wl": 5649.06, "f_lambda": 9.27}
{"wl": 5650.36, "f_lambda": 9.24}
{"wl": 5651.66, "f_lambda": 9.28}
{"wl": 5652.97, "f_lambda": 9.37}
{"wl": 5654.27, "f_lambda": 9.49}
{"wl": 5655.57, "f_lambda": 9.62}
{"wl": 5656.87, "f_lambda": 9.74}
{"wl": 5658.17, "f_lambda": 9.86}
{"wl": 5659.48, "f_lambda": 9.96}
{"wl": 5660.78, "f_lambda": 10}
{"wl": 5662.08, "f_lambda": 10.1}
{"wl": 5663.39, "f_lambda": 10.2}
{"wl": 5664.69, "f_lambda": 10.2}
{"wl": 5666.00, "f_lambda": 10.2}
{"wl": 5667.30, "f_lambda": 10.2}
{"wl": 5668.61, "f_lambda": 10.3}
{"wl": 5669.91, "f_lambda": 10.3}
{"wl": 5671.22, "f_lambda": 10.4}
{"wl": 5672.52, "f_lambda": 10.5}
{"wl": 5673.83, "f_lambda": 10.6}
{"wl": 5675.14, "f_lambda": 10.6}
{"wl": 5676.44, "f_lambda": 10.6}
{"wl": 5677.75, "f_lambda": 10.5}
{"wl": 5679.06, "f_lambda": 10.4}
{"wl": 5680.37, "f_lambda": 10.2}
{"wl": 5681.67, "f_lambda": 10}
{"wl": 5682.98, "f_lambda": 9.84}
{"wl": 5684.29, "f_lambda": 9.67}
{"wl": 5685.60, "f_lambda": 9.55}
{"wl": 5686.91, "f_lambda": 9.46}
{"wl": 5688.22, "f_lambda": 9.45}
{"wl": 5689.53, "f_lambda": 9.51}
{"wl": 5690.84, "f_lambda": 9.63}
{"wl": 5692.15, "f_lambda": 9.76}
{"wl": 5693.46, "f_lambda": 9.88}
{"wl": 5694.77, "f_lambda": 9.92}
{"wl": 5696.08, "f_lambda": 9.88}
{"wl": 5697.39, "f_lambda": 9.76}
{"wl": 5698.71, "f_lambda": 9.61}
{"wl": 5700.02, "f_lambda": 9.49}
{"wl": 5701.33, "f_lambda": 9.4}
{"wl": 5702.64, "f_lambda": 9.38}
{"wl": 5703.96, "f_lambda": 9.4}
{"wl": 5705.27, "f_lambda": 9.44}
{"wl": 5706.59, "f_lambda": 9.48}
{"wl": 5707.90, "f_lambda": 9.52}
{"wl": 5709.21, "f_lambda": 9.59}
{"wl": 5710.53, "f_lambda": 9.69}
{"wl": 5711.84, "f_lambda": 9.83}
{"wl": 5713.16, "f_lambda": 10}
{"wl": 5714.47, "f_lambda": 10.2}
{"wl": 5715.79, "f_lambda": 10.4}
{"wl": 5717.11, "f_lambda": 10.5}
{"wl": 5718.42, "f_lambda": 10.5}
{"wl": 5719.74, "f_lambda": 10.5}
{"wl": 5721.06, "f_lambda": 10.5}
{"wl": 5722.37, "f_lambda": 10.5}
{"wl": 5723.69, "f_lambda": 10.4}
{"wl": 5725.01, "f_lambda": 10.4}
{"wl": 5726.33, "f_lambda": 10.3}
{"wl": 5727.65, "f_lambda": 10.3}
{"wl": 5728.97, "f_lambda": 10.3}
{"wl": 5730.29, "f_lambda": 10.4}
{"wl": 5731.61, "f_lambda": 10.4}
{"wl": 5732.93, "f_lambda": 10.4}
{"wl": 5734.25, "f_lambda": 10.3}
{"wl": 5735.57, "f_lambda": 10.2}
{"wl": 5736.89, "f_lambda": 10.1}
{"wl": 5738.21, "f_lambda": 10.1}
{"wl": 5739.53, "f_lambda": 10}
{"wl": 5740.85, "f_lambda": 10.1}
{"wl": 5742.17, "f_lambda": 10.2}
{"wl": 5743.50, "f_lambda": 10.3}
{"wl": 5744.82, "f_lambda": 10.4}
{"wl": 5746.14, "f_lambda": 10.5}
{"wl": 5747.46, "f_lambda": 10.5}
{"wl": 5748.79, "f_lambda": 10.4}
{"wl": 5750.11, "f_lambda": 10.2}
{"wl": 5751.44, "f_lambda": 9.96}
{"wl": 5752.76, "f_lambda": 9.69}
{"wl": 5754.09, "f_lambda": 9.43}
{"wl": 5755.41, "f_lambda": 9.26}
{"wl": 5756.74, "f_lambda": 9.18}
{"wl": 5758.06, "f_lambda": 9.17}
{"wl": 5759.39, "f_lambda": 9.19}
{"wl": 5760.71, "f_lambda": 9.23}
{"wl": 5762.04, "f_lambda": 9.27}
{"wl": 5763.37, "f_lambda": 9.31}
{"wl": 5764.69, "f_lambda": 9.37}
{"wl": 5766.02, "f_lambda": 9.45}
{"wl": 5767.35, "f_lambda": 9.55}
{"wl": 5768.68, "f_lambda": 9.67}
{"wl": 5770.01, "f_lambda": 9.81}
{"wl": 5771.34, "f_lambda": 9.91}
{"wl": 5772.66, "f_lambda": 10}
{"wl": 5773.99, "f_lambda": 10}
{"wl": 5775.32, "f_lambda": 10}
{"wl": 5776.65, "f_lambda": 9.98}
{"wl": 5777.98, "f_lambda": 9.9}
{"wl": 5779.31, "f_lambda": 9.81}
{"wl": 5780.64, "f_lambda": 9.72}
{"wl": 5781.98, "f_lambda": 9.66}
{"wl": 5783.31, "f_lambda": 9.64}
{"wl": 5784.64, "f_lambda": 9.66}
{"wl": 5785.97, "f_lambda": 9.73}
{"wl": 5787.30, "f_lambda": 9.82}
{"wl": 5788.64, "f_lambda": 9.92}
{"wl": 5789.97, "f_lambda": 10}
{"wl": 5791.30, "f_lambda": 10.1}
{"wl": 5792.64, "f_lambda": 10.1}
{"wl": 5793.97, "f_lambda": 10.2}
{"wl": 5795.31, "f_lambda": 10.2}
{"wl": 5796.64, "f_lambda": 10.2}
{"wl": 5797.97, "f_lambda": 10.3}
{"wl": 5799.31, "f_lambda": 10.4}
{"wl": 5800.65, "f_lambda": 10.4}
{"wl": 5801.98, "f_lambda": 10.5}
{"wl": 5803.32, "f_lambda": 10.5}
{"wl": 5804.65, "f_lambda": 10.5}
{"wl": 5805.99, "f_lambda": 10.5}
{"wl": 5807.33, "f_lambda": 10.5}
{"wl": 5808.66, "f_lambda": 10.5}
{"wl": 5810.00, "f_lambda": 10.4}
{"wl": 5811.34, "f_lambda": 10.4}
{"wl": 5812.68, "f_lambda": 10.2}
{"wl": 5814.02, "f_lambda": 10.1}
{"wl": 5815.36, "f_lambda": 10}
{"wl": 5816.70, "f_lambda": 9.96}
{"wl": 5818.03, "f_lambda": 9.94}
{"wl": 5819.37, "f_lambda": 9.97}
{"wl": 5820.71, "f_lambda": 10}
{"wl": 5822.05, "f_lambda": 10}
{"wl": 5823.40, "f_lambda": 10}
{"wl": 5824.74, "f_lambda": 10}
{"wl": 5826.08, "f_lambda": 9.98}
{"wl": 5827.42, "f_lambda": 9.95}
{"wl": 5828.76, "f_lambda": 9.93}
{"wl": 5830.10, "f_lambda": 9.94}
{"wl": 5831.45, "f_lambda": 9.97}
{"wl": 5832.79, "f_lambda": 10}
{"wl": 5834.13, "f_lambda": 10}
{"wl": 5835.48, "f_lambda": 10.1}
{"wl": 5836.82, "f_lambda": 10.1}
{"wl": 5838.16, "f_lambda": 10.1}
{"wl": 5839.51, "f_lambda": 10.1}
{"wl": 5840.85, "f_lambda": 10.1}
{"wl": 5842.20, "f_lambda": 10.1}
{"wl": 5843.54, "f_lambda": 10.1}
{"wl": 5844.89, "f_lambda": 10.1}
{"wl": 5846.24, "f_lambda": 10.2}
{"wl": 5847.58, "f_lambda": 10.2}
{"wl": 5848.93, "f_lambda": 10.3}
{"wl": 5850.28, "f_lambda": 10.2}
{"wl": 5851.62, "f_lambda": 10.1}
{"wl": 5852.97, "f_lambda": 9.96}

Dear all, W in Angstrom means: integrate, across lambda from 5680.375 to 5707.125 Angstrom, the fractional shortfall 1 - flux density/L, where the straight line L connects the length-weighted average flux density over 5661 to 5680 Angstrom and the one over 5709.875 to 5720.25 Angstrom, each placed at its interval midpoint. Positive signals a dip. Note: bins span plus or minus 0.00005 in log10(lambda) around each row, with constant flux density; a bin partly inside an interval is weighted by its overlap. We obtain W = 1.6 Angstrom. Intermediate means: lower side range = 10.4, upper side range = 10.2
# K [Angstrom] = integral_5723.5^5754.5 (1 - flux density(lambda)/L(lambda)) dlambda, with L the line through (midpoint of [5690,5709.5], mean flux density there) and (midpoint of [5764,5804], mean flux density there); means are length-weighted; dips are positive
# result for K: -1.4 Angstrom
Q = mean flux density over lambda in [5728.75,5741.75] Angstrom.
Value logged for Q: 10.2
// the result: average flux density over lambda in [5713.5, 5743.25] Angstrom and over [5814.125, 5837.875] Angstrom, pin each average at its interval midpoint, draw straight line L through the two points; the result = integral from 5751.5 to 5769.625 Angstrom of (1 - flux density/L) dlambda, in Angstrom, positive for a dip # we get 1.4 Angstrom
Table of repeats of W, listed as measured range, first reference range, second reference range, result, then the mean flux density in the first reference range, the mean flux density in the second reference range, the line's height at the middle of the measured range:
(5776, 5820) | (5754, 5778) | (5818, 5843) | -1.46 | 9.56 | 10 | 9.79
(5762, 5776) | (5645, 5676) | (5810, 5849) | 0.46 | 9.92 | 10.1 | 10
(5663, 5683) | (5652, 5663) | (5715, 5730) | -0.84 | 9.76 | 10.4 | 9.91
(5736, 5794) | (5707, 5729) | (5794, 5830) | 2.11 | 10.2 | 10.2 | 10.2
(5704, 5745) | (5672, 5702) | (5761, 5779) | -1.40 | 9.92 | 9.7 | 9.82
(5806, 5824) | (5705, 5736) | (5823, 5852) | -0.13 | 10.2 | 10.1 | 10.1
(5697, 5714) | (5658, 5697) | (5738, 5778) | 0.65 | 10.1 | 9.8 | 9.97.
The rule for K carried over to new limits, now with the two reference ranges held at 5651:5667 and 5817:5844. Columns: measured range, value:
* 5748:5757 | 0.2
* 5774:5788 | 0.2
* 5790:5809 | -0.7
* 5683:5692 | 0.3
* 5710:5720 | -0.3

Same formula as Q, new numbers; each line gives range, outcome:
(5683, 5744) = 9.97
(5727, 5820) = 10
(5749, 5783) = 9.64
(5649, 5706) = 9.87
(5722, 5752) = 10.3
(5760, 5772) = 9.51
